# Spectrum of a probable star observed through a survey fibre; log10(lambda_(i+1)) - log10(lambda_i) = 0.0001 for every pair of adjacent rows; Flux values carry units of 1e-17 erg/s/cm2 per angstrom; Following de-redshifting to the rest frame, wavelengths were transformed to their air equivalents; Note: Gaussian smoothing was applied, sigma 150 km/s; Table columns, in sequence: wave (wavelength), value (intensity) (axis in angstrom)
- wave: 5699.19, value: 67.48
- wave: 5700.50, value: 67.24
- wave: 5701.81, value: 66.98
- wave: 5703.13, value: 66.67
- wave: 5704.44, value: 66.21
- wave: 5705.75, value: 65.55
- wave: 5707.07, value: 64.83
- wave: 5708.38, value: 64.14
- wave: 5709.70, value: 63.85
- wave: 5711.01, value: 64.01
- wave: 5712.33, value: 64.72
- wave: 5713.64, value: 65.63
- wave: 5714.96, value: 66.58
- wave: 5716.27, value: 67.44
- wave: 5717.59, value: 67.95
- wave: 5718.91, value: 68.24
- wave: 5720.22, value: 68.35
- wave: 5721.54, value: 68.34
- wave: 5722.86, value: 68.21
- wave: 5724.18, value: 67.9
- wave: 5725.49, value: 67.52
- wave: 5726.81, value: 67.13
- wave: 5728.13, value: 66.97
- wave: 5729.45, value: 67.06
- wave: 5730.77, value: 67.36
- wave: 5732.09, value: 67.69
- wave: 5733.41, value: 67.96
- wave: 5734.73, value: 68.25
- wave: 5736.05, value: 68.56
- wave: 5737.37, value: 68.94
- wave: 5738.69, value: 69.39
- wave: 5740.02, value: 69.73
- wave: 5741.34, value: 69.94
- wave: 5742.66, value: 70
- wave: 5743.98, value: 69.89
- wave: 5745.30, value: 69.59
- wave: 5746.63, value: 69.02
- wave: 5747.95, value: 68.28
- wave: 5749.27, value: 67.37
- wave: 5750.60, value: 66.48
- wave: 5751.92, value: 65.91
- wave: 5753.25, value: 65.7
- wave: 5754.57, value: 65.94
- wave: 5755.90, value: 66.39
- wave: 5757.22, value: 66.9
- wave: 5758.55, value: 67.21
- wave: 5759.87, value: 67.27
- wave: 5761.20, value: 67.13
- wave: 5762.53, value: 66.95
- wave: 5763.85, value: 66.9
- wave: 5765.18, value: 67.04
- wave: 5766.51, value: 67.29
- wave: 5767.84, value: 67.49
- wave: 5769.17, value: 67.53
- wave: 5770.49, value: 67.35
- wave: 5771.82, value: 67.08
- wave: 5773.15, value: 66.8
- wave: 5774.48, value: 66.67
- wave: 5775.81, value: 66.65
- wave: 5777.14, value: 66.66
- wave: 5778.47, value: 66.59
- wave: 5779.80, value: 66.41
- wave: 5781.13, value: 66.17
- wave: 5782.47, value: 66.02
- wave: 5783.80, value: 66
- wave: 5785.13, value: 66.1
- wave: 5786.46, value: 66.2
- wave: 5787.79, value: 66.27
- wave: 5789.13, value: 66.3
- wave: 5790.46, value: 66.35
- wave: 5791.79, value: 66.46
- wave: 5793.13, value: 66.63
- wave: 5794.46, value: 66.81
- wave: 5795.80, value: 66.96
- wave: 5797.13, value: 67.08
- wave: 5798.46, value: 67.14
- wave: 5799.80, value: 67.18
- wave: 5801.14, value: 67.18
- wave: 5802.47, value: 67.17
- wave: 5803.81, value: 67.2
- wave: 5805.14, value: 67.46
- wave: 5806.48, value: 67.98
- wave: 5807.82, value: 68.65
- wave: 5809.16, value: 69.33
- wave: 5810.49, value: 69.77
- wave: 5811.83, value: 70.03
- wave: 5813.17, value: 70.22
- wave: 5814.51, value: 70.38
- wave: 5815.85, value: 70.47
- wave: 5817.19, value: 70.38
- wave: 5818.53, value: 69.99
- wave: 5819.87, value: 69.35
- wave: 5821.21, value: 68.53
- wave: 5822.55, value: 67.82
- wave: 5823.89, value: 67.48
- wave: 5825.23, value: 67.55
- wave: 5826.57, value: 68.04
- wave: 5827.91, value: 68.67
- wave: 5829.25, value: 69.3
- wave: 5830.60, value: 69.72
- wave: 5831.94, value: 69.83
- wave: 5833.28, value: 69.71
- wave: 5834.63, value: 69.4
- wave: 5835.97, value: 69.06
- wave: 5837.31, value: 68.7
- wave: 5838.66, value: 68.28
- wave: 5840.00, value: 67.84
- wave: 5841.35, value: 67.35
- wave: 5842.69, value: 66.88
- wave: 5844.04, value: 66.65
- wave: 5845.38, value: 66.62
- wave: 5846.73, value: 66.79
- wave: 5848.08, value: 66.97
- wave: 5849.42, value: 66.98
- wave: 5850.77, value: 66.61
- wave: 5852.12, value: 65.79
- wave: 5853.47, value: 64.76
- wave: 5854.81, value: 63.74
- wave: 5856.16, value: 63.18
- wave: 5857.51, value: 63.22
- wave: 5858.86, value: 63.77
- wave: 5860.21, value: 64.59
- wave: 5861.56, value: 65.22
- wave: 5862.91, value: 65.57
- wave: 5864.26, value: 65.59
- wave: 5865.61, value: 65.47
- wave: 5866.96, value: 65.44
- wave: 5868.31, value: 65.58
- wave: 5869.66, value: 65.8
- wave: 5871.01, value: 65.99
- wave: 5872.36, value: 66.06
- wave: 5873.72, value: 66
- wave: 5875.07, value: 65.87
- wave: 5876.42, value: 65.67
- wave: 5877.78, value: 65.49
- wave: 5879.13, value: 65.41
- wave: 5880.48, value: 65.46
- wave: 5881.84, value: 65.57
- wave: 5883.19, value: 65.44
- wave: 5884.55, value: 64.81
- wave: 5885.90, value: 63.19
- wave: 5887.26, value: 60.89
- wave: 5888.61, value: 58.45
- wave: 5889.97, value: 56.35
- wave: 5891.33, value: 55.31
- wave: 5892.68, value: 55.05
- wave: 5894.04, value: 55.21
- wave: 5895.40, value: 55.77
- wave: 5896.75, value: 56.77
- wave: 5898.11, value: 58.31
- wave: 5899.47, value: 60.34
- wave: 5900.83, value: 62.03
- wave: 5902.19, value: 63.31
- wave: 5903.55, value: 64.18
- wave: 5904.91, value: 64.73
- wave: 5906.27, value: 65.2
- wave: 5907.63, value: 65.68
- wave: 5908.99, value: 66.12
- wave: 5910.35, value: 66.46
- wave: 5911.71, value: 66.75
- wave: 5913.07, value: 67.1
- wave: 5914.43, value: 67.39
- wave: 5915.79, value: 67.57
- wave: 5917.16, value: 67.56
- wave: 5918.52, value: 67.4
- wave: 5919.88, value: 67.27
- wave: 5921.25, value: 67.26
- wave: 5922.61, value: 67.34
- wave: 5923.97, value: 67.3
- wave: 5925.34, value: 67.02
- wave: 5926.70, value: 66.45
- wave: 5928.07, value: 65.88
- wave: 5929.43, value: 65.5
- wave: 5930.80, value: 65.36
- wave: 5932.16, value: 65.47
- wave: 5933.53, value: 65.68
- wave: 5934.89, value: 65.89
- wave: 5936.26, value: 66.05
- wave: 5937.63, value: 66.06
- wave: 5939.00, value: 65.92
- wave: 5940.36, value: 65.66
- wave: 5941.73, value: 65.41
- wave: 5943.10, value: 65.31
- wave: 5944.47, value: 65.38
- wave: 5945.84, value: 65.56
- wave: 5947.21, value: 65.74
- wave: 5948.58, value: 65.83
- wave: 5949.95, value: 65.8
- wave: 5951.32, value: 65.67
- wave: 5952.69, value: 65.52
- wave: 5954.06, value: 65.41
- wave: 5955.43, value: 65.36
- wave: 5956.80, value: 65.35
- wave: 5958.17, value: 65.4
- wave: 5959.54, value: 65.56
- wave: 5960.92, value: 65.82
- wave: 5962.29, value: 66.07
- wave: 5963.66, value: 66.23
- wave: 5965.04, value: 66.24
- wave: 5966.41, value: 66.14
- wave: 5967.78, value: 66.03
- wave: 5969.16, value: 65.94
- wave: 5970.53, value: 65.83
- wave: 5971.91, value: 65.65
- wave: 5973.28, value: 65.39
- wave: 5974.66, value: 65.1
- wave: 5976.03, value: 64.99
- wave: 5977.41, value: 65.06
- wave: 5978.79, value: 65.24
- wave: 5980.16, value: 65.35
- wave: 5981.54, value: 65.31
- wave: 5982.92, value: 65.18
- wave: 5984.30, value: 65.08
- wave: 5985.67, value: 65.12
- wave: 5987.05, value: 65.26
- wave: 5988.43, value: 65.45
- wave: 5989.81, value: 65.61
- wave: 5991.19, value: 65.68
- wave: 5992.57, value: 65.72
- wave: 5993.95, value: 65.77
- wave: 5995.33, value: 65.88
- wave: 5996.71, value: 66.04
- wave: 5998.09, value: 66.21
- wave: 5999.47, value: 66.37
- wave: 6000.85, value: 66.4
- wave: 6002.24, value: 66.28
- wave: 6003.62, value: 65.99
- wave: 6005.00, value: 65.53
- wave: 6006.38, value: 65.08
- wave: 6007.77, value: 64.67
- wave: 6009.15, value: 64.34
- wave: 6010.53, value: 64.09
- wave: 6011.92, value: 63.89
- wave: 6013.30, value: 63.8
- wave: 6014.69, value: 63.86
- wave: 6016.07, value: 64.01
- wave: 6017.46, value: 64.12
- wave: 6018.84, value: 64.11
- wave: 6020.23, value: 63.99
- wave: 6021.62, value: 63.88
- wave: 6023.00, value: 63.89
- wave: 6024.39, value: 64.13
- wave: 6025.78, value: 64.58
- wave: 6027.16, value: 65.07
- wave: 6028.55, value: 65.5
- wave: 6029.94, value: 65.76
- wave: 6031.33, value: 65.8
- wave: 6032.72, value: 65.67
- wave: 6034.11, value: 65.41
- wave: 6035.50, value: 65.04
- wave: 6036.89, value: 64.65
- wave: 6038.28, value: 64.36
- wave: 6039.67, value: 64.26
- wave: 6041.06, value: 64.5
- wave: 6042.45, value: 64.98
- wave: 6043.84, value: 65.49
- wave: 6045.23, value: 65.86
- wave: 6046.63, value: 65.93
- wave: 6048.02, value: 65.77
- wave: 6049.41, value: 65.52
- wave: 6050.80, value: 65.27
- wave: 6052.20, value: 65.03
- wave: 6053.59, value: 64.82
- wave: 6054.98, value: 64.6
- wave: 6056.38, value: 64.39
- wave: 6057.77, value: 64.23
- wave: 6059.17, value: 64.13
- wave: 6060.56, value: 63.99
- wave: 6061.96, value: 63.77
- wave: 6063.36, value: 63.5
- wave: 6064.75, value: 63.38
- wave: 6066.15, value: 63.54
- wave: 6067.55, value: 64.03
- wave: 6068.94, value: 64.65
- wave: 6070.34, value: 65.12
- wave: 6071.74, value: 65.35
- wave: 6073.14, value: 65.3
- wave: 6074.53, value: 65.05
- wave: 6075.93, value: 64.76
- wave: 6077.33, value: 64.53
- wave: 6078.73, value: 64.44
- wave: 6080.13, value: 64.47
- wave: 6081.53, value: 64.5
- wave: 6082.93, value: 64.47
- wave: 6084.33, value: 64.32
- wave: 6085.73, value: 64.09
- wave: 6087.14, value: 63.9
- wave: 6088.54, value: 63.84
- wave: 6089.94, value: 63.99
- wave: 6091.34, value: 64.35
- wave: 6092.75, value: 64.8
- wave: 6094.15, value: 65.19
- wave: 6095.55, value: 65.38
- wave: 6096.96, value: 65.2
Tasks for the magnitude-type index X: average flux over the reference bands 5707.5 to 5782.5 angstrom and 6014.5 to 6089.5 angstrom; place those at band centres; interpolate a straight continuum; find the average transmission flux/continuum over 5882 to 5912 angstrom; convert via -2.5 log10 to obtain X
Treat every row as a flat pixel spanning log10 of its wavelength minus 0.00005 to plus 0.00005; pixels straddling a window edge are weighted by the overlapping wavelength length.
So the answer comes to 0.08 mag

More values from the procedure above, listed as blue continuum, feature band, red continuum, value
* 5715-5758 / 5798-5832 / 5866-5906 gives -0.06 mag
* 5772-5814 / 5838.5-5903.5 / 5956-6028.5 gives 0.04 mag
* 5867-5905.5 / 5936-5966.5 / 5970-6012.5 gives -0.02 mag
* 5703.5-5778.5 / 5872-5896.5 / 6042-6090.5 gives 0.07 mag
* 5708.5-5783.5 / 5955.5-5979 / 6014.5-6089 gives 0.00 mag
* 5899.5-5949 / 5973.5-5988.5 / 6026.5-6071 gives 0.00 mag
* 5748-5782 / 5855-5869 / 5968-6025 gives 0.02 mag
